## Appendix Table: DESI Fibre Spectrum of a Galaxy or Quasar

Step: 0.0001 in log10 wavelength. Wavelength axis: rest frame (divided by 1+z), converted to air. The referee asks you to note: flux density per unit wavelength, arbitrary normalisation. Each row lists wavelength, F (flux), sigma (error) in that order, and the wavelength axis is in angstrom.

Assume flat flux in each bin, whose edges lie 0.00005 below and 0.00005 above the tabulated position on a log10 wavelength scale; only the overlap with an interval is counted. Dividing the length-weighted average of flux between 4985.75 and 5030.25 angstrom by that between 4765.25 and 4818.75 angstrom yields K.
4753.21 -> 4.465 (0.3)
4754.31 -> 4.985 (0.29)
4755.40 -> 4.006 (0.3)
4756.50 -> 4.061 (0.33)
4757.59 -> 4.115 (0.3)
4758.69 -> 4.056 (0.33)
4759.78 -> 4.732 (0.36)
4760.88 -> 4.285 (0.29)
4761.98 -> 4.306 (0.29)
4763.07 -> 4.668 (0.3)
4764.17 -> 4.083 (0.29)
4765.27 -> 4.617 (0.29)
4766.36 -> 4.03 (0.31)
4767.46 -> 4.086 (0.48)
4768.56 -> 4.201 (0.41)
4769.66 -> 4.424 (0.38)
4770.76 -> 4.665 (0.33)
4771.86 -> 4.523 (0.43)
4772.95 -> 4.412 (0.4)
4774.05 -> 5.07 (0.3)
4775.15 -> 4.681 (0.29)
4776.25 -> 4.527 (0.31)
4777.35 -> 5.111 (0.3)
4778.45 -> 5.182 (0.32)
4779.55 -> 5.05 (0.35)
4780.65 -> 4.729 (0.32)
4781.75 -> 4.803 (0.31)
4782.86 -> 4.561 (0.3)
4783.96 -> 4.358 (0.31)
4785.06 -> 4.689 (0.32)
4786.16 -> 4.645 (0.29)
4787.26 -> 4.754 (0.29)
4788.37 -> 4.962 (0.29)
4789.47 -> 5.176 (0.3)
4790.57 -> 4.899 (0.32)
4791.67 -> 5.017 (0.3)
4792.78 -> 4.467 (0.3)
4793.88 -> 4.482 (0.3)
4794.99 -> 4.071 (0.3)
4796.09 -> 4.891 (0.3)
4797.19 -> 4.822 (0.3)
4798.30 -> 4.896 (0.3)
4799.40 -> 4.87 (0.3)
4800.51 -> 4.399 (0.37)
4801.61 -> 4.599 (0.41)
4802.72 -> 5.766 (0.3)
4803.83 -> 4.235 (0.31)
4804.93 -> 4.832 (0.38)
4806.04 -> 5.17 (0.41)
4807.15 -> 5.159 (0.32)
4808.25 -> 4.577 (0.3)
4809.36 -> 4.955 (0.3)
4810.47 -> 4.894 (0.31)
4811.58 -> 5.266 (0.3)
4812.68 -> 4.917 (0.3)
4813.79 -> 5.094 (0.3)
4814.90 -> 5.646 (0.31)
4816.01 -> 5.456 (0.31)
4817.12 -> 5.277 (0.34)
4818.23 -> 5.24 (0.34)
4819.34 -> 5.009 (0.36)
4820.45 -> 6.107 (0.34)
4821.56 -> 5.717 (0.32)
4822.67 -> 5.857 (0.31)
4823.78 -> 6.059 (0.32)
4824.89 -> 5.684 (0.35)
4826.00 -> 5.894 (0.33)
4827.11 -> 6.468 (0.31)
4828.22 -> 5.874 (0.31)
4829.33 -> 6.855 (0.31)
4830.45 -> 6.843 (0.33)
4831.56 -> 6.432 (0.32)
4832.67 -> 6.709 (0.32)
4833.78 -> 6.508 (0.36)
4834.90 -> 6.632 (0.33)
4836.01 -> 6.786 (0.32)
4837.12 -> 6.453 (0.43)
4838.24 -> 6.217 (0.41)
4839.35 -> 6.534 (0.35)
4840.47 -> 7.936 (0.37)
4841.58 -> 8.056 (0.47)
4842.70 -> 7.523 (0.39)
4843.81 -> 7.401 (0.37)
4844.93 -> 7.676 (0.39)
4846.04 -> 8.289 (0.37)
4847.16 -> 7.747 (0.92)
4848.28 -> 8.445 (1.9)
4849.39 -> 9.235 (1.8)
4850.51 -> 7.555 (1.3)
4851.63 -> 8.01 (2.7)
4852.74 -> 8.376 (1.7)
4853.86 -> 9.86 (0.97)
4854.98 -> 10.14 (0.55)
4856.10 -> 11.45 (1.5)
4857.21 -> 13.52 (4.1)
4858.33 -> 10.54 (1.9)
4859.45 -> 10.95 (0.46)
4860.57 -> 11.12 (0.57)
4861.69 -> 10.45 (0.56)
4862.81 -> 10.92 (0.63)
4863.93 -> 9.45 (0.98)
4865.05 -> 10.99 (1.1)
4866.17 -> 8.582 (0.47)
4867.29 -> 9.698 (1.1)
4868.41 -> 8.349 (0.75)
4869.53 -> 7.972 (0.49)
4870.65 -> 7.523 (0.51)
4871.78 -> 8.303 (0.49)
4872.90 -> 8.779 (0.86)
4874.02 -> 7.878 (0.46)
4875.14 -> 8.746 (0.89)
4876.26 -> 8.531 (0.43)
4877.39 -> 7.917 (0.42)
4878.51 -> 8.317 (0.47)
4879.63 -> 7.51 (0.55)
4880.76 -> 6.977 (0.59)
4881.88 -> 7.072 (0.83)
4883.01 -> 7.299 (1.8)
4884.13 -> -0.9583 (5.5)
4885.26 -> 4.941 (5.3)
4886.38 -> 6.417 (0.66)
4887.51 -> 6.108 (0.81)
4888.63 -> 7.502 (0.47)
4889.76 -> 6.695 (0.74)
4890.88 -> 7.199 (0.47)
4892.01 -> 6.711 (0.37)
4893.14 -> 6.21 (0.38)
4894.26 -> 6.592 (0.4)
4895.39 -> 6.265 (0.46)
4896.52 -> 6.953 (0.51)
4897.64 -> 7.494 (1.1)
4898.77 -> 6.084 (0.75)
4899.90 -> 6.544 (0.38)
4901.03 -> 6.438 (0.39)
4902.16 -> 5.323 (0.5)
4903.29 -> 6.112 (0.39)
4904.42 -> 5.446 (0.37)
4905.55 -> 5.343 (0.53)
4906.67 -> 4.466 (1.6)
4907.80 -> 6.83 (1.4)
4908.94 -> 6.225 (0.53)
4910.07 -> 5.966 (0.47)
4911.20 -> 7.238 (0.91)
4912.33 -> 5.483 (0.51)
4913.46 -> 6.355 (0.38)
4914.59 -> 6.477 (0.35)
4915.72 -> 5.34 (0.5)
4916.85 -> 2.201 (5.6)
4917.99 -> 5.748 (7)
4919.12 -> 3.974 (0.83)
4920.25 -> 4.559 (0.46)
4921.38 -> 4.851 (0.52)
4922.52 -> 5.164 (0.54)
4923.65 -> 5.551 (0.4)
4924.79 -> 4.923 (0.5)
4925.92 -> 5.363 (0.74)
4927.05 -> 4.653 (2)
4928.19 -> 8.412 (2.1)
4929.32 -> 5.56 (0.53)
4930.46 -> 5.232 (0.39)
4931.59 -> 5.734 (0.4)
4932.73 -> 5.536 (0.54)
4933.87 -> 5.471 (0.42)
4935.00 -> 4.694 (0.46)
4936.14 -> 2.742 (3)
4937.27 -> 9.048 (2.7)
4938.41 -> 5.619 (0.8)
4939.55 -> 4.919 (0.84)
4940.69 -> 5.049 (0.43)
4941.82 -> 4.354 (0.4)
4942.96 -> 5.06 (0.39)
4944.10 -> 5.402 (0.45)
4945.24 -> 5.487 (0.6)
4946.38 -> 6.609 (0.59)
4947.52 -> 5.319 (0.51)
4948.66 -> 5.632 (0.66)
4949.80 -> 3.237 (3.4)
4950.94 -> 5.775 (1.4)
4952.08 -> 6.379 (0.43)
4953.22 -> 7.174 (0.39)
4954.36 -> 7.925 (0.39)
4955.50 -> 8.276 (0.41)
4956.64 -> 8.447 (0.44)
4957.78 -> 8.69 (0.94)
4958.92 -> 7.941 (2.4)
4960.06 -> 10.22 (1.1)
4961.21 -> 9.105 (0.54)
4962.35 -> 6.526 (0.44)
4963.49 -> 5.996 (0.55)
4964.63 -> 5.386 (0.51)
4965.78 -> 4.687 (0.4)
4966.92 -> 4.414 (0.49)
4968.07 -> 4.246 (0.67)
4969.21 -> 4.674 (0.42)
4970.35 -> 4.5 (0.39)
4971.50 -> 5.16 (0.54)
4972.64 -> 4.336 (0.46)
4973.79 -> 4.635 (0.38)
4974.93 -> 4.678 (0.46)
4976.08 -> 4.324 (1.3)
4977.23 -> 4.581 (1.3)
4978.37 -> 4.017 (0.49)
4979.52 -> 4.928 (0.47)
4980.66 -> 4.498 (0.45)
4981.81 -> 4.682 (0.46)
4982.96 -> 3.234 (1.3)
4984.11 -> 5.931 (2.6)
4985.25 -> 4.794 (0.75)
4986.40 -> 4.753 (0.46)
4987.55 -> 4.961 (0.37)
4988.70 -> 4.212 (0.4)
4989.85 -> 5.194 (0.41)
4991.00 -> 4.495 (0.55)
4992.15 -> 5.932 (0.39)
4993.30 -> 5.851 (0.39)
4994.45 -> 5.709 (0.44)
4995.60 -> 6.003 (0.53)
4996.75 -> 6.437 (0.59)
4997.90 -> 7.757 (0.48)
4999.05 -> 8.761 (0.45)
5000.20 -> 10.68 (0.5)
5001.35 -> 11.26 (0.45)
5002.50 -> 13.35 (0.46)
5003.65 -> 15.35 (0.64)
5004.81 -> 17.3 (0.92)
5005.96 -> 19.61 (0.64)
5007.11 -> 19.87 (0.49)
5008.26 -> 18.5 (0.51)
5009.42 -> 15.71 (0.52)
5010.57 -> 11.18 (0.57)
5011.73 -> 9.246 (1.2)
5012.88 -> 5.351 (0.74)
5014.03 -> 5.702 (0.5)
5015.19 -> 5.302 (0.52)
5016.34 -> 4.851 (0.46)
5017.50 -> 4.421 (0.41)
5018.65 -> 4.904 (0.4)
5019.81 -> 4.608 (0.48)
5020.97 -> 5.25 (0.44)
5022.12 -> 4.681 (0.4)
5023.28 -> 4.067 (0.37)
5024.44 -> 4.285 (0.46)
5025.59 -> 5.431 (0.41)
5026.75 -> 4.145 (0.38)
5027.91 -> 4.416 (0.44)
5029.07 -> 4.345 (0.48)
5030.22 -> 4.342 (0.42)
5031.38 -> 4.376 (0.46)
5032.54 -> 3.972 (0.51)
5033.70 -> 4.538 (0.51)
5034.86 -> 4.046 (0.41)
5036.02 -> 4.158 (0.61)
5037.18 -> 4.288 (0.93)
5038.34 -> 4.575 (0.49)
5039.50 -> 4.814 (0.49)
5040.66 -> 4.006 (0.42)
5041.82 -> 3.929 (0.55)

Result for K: 1.7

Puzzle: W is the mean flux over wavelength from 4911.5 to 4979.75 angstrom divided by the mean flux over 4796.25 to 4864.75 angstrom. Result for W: 0.81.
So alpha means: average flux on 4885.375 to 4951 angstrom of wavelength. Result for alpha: 5.71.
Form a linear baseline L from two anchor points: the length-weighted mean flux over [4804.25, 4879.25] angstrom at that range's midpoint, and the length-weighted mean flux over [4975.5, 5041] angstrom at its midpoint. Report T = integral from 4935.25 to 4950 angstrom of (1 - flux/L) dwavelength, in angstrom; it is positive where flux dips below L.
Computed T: 3.7 angstrom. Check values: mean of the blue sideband 7.49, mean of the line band 5.3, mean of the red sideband 6.81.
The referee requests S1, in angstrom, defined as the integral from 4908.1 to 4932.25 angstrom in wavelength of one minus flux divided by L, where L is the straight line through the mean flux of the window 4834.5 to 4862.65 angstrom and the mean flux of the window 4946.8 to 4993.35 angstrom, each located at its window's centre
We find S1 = 4.9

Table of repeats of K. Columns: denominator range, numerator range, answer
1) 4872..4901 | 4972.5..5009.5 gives 1.18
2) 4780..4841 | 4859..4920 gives 1.29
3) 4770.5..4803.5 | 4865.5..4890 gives 1.53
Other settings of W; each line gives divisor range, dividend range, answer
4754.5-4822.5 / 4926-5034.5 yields 1.37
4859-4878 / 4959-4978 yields 0.60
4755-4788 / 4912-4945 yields 1.17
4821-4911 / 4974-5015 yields 1.10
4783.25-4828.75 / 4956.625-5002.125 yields 1.16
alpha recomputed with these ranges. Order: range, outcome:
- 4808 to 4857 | 6.83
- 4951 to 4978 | 6.16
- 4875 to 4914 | 6.38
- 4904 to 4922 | 5.41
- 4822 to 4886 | 7.9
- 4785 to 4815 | 4.85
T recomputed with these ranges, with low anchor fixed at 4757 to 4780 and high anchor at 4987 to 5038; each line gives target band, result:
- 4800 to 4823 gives -0.5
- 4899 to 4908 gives 0.5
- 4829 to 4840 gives -2.7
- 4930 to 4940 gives 1.6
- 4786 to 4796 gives 0.1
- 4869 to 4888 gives -3.9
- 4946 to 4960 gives -0.3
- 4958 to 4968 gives 0.2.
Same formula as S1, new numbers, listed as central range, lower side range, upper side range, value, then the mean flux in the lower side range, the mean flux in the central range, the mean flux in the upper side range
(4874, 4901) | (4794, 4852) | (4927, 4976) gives -3.2 angstrom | 6.05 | 6.68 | 5.88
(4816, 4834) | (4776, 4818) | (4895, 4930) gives -3.3 angstrom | 4.88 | 6.01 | 5.72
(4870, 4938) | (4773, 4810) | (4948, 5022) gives 0.2 angstrom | 4.79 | 6.13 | 7.2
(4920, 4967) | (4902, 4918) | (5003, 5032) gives 3.5 angstrom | 5.64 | 6.01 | 8.29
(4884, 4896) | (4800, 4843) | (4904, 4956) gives -0.8 angstrom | 5.83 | 6.04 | 5.58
